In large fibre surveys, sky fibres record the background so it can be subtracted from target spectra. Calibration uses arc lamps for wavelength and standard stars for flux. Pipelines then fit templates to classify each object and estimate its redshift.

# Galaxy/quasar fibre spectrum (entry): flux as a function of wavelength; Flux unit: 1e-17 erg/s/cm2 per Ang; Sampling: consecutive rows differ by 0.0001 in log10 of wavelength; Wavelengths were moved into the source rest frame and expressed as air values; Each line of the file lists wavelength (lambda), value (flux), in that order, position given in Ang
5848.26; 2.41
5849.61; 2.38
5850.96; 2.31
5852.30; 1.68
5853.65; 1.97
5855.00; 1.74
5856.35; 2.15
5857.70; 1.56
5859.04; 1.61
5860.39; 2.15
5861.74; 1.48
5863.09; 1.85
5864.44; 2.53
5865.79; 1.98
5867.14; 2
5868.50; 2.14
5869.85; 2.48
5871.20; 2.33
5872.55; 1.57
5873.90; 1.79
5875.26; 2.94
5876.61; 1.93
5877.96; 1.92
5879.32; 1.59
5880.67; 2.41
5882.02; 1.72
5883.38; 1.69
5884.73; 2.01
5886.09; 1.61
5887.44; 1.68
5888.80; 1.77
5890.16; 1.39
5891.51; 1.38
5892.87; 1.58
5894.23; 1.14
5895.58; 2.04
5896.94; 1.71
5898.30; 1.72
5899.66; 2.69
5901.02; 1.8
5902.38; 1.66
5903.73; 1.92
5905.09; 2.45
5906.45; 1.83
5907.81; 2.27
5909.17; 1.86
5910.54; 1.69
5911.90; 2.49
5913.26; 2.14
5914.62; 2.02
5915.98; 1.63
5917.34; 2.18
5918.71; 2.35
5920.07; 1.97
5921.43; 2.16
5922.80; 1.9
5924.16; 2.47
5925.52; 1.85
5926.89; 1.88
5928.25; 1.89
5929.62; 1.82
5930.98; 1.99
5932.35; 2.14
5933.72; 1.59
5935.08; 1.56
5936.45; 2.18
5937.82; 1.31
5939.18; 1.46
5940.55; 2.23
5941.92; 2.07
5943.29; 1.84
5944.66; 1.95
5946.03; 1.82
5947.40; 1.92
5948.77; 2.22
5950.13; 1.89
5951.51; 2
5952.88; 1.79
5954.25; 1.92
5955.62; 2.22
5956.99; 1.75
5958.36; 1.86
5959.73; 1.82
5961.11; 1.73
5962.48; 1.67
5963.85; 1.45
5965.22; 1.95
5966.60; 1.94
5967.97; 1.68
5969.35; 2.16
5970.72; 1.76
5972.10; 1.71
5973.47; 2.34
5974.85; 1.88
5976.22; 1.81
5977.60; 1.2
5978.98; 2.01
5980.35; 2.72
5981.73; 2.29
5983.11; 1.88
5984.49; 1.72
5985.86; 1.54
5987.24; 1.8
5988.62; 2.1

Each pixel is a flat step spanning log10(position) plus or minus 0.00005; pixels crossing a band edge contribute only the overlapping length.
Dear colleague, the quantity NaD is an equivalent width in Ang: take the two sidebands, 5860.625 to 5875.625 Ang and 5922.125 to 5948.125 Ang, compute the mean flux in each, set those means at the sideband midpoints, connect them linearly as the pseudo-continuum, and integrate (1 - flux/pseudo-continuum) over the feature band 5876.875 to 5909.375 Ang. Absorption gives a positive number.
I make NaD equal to 2.9 Ang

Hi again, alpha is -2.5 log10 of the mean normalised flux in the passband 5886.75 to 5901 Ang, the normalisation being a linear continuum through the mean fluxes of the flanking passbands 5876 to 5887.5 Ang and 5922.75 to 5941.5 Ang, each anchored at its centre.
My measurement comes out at 0.09 mag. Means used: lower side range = 1.85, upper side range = 1.88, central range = 1.71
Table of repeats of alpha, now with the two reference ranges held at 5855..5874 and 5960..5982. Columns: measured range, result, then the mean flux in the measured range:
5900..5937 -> -0.037 mag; 1.99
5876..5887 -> 0.057 mag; 1.86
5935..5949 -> 0.022 mag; 1.87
